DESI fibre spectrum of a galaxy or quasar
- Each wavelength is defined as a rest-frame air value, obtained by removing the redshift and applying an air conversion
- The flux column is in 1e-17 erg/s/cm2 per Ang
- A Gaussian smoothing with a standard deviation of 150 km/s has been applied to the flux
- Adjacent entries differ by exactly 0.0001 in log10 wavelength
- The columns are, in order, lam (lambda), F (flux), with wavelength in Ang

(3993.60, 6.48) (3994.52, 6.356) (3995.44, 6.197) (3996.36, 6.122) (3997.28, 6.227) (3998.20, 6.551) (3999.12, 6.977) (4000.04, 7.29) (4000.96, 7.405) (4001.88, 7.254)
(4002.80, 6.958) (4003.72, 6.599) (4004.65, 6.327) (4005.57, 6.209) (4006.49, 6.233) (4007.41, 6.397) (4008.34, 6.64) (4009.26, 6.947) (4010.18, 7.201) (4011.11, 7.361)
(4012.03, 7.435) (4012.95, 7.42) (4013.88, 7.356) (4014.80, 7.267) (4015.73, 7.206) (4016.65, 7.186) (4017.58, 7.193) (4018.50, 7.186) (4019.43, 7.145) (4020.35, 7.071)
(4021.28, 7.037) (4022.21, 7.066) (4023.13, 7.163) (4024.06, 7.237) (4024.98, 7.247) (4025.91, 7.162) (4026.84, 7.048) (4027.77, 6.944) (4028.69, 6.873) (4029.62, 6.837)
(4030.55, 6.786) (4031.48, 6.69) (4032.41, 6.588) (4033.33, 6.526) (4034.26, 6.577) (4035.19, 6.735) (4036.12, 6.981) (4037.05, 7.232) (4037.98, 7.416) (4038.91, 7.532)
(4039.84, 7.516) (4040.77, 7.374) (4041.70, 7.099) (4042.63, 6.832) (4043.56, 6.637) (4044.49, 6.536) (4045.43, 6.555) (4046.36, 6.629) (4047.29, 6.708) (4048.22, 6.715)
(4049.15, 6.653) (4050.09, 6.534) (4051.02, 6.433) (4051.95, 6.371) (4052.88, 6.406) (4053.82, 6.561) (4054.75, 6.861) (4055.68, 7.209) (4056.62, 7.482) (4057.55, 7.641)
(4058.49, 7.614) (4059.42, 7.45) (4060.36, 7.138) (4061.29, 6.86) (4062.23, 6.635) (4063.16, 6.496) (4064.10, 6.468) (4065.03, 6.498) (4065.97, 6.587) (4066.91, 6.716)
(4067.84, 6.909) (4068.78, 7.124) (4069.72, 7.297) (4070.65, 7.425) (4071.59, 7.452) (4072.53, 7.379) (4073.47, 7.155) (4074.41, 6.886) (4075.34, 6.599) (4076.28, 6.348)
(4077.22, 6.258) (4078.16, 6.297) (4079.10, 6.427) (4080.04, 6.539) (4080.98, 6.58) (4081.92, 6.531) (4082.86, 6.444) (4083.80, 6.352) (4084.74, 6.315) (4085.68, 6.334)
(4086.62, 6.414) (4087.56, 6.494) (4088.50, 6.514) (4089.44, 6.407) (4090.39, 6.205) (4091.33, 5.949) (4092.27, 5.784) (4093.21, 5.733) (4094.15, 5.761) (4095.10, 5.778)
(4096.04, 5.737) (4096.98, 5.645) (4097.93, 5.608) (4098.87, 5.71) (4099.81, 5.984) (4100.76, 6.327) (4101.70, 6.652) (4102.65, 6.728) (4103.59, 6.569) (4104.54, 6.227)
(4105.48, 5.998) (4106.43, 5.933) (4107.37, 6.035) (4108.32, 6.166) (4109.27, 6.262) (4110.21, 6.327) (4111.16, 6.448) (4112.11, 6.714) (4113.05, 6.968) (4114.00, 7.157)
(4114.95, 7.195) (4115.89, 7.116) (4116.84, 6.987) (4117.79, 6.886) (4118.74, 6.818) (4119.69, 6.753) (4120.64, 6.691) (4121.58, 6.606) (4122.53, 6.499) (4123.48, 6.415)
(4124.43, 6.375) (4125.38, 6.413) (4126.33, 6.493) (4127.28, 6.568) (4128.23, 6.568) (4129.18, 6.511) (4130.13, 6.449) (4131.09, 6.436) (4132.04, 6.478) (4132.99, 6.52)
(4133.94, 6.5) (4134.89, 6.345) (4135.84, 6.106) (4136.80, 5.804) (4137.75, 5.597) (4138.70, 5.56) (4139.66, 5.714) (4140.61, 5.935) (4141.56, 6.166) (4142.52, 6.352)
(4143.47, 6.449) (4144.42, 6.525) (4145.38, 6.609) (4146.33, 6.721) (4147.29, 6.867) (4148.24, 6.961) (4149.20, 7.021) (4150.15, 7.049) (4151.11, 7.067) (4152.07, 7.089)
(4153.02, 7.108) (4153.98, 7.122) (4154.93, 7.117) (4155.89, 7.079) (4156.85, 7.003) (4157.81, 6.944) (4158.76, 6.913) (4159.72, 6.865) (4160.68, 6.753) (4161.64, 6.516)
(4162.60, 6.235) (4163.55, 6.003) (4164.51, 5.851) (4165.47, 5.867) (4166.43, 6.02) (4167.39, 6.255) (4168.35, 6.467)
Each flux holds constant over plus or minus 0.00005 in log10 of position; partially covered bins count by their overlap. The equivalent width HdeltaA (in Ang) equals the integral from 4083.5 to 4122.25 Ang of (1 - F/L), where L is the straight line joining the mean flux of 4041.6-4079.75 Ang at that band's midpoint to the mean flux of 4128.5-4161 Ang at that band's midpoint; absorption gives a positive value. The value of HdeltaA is 2.0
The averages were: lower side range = 6.82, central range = 6.35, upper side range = 6.58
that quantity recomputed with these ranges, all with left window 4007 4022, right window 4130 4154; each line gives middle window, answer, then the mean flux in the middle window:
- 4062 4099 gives 1.9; 6.45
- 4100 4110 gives 0.6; 6.28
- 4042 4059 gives 0.3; 6.8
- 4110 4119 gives -0.4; 6.88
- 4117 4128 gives -0.1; 6.6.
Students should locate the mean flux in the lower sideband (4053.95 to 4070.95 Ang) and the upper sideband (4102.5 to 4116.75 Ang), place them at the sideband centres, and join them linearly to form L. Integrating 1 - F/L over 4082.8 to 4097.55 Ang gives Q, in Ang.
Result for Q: 1.38 Ang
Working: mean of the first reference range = 7.01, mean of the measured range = 6.1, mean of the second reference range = 6.53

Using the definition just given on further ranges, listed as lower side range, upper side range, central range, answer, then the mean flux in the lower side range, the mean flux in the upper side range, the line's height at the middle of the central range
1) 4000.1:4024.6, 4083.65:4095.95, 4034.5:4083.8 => -2.8 Ang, 7.03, 6.14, 6.49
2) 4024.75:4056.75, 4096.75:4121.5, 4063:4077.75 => -0.4 Ang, 6.85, 6.47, 6.69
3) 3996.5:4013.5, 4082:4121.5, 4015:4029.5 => -0.8 Ang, 6.85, 6.35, 6.76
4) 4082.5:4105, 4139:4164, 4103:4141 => -0.1 Ang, 6.15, 6.69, 6.42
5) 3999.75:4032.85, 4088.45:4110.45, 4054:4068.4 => -1.0 Ang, 7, 6.07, 6.5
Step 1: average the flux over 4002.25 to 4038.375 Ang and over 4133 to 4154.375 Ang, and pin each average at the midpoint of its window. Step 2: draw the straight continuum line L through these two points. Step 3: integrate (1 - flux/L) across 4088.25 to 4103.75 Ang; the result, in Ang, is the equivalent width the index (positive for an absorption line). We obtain 1.4 Ang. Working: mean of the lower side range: 6.96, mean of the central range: 6.05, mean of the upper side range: 6.48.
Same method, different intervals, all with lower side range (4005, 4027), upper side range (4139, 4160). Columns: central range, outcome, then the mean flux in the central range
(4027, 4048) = 0.35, 6.89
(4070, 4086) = 0.55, 6.68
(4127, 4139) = 0.91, 6.27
